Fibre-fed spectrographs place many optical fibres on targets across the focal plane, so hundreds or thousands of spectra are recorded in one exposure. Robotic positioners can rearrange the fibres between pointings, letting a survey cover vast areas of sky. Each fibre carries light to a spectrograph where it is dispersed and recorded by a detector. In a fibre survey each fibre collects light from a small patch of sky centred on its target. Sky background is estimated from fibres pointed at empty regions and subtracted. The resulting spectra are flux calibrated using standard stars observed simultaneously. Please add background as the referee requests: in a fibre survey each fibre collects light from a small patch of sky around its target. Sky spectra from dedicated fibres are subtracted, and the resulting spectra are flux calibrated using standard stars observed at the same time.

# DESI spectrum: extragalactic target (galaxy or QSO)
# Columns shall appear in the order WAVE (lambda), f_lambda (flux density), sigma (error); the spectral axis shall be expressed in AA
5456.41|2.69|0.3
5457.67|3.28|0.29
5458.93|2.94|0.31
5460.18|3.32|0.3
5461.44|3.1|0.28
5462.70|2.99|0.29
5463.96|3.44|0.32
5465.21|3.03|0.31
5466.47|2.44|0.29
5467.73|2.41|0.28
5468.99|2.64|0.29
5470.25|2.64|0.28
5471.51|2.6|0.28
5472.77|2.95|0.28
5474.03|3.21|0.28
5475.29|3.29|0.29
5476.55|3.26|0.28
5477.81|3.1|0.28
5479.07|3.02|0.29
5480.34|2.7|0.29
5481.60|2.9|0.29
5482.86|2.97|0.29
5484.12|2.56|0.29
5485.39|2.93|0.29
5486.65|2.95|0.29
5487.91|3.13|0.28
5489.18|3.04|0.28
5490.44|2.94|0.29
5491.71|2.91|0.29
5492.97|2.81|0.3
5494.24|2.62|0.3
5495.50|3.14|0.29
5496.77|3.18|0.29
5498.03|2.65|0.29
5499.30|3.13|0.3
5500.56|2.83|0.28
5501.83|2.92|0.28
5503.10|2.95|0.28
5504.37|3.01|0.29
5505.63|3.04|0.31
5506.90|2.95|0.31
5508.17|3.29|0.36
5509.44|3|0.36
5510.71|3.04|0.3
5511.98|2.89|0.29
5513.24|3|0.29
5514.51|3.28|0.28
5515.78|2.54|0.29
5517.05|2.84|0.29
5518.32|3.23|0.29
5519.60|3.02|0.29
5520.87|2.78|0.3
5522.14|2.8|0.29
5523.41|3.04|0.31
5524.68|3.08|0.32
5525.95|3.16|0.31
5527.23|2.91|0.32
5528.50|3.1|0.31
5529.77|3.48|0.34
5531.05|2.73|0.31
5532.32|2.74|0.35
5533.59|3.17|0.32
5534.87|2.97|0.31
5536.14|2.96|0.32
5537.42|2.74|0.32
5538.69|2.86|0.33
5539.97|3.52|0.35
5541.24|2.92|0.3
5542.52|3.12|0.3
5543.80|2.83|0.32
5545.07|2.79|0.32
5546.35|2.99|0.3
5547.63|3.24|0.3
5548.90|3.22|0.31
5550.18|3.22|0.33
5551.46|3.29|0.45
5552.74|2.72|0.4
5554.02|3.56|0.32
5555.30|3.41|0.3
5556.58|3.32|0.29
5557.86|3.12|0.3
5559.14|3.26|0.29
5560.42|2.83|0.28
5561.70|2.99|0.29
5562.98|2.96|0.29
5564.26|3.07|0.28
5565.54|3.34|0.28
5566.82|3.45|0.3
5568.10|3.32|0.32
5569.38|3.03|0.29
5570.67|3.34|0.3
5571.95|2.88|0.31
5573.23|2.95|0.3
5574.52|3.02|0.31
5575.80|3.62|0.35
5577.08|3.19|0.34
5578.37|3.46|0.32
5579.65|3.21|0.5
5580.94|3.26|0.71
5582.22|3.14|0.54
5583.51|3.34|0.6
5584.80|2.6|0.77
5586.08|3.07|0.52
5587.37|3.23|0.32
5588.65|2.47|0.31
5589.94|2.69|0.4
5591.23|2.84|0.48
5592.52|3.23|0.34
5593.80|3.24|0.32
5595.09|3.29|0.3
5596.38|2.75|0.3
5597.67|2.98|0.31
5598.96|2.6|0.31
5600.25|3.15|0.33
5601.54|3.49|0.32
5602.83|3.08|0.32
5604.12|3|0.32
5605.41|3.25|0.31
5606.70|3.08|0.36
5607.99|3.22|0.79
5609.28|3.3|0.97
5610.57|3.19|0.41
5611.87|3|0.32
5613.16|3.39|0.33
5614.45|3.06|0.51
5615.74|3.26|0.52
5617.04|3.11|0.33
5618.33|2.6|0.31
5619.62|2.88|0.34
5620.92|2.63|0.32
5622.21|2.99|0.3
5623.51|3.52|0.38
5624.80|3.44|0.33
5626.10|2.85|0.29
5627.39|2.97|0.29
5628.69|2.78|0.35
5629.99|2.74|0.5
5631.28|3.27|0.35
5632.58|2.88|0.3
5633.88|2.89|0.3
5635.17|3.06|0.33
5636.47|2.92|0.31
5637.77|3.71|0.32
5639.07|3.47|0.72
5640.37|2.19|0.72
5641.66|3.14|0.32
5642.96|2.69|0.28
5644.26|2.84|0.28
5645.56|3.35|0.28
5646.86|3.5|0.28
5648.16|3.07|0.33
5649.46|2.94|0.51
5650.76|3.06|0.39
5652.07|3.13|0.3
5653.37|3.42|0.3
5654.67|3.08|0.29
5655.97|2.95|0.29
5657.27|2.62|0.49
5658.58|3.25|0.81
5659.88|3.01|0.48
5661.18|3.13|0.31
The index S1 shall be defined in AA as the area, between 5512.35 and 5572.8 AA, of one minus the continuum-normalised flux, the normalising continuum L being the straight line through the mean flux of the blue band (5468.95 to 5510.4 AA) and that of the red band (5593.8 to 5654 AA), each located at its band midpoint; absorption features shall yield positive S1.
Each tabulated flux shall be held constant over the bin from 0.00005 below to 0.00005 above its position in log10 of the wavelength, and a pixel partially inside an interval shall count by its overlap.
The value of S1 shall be -1.4 AA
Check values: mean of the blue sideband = 2.95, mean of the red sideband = 3.07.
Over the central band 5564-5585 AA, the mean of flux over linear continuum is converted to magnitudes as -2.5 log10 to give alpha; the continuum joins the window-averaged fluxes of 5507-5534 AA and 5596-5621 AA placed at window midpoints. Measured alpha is -0.06 mag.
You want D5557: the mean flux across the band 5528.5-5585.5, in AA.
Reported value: 3.12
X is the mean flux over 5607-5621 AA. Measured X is 3.08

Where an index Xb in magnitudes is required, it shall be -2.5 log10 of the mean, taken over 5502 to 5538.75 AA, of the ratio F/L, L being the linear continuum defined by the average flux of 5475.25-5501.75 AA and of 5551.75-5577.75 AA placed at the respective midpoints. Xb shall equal 0.019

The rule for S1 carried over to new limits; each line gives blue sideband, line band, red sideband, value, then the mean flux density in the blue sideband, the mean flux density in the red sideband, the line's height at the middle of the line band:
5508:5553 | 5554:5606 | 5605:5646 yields -1.45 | 3.01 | 3.05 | 3.03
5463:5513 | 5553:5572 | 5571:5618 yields -0.88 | 2.94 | 3.1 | 3.05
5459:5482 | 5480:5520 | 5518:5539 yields 0.20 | 2.95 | 2.98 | 2.97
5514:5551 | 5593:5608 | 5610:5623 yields -0.38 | 3.01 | 3.01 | 3.01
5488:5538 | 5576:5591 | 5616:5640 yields -0.30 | 2.97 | 3.03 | 3.01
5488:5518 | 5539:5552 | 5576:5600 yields -0.44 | 2.96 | 3.05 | 3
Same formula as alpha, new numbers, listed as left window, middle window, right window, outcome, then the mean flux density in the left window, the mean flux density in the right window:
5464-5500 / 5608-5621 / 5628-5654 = -0.01 mag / 2.91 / 3.05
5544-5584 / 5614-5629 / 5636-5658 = 0.03 mag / 3.17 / 3.06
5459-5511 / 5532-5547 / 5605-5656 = 0.01 mag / 2.95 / 3.07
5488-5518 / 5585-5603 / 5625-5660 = 0.00 mag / 2.96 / 3.03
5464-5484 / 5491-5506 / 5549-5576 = 0.01 mag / 2.89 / 3.17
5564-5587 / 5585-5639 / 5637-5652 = 0.03 mag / 3.19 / 3.09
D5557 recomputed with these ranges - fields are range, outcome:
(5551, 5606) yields 3.12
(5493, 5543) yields 2.99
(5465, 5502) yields 2.89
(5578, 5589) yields 3.1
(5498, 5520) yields 2.99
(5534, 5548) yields 2.99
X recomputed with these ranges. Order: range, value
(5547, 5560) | 3.23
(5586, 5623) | 3.04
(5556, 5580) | 3.18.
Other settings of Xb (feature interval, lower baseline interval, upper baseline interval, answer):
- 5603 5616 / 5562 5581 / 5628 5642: -0.03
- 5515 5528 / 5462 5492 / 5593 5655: 0.01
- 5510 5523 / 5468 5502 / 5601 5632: 0.01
